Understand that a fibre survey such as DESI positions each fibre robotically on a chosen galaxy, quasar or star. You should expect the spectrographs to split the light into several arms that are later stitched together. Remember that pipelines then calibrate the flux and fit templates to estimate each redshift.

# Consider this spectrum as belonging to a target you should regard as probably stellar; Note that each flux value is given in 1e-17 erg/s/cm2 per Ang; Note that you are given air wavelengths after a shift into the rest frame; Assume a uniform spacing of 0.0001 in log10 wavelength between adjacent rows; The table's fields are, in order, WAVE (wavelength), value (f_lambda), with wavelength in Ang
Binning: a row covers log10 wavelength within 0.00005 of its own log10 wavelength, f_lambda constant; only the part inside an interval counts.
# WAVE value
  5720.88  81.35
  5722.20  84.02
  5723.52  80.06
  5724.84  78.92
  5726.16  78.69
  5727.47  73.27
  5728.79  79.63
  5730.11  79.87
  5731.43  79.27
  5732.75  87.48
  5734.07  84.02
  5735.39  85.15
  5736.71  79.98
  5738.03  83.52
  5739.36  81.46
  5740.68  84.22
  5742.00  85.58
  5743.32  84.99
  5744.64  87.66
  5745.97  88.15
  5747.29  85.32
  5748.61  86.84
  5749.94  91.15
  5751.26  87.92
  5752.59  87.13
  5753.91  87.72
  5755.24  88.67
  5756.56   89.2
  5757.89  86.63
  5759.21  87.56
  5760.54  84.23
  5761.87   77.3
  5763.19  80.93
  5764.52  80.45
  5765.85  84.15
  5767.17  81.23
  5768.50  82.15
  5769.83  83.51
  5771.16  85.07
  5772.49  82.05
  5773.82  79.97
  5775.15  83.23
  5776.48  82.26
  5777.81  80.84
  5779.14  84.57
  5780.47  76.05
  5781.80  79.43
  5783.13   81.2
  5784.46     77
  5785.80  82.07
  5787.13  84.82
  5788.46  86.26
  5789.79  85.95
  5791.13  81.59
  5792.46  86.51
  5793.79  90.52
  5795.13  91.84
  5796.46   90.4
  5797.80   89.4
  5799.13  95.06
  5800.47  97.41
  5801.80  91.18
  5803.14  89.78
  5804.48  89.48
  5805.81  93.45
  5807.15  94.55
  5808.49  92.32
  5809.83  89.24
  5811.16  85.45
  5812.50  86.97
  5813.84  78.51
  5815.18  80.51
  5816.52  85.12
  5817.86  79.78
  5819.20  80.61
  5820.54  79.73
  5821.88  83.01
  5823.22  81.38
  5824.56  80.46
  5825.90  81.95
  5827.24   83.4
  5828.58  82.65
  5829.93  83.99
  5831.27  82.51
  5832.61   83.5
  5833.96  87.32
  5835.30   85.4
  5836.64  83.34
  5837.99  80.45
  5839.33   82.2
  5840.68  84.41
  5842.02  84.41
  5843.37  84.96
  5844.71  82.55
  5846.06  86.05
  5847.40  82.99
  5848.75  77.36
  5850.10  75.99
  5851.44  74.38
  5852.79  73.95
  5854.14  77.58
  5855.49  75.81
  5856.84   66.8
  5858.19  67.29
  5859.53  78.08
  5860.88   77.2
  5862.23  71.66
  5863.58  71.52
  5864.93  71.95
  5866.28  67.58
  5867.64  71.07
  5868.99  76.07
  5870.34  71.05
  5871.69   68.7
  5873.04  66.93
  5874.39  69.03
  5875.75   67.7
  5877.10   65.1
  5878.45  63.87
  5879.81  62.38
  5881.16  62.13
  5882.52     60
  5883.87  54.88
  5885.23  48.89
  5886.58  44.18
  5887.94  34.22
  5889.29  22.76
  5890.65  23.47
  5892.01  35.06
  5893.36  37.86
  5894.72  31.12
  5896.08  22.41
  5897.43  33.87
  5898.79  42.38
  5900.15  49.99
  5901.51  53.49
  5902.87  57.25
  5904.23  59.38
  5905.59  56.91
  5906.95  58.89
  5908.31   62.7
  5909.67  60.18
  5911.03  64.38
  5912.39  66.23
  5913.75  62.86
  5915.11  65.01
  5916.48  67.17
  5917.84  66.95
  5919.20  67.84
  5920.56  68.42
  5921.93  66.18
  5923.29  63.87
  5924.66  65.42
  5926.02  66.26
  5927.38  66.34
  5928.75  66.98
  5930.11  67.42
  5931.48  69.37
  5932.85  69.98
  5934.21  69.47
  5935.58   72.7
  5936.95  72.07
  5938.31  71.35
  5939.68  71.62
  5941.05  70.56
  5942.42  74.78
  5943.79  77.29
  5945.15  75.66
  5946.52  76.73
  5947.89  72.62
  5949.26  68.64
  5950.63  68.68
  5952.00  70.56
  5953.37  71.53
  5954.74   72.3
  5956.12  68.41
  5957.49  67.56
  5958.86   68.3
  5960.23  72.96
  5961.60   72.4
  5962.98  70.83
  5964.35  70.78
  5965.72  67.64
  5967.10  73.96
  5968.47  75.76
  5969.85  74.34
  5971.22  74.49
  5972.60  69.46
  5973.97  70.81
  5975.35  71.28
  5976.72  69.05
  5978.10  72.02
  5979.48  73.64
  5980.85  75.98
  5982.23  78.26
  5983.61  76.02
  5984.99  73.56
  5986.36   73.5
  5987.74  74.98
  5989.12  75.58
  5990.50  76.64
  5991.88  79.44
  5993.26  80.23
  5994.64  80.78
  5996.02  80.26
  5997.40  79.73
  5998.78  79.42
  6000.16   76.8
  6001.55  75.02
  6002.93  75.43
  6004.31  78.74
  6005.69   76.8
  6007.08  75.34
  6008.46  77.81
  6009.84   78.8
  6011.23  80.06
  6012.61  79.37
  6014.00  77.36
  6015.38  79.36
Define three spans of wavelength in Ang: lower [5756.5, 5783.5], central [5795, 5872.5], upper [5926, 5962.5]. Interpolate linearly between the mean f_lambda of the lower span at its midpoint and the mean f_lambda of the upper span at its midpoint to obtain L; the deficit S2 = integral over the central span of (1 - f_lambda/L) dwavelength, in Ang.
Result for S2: -3.4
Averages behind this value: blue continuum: 82.3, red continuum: 70.9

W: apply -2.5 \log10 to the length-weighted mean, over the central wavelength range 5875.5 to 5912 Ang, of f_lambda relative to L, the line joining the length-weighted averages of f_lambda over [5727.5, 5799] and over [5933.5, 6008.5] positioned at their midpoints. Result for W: 0.49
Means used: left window 84.2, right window 73.8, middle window 49.4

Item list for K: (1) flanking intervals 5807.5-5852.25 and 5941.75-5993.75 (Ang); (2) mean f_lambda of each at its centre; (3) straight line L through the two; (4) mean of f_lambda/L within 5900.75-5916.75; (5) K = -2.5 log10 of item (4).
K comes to 0.26 mag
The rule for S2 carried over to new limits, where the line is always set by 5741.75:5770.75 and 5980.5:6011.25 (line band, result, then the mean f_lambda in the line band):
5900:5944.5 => 7.70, 65.9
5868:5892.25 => 7.57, 55.9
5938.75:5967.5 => 2.61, 71.6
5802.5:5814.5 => -0.75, 88.9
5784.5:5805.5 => -1.12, 88.5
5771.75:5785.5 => 0.63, 80.7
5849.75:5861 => 1.11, 74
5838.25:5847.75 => -0.16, 83.9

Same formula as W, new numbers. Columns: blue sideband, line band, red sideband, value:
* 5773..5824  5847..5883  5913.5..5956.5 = 0.10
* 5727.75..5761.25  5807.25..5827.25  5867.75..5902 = -0.23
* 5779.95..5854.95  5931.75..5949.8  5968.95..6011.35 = 0.08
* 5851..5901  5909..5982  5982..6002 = -0.01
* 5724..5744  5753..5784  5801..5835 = 0.00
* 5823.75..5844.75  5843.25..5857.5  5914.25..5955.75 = 0.05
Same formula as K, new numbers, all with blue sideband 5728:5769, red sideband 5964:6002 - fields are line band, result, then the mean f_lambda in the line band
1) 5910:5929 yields 0.18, 65.9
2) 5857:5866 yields 0.11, 72.4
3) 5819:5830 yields -0.01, 81.8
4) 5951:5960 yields 0.09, 69.9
